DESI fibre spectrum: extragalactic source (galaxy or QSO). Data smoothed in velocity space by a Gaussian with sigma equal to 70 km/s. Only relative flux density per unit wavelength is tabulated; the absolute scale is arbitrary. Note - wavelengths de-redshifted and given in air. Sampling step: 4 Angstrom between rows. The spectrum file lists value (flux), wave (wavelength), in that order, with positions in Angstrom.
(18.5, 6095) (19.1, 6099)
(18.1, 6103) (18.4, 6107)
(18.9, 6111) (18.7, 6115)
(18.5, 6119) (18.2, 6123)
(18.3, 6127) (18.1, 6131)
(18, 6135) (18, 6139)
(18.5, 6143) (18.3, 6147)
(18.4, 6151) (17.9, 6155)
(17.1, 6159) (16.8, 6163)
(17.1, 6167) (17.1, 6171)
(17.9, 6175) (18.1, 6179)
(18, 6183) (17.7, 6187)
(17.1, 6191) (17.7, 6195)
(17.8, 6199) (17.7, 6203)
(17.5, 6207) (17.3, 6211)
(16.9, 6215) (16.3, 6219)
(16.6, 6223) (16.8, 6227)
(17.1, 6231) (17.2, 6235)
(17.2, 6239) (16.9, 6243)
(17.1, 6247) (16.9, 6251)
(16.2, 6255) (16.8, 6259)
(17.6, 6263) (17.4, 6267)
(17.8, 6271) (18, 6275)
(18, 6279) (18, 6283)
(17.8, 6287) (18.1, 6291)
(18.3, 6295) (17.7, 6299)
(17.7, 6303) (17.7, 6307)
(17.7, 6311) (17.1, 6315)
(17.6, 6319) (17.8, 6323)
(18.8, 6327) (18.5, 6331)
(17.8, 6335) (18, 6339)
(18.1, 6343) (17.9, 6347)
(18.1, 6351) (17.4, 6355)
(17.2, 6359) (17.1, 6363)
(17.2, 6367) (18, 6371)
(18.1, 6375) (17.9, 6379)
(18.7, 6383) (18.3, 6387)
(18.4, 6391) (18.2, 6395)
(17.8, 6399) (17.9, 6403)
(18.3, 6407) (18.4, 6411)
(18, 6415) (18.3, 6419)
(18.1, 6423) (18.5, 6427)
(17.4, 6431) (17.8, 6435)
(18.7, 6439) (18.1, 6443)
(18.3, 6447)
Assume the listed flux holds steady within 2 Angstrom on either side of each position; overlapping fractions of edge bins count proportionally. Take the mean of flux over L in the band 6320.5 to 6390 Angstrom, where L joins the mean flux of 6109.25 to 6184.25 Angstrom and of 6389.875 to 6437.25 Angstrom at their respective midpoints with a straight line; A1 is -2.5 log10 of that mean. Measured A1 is 0.008 mag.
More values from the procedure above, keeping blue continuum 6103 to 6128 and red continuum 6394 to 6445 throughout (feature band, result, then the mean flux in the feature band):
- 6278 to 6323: 0.03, 17.8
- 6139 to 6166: 0.04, 17.8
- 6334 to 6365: 0.03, 17.7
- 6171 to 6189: 0.03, 17.8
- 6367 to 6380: 0.02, 17.9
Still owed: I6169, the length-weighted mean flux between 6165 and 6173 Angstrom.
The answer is 17.1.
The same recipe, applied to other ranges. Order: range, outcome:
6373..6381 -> 18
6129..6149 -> 18.2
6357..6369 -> 17.2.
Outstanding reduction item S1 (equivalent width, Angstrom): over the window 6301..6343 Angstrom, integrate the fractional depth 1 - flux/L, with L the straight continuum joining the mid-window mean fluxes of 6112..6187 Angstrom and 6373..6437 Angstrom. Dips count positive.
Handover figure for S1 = 0.4 Angstrom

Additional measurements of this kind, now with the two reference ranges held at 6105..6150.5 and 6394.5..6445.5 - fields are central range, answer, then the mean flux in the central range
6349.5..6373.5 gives 0.9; 17.5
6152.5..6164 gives 0.6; 17.4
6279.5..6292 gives 0.2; 18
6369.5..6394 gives -0.1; 18.2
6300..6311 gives 0.3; 17.7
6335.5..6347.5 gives 0.1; 18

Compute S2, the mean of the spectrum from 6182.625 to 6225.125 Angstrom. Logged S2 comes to 17.3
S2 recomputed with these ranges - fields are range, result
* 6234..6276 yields 17.2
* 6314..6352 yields 18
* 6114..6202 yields 17.9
